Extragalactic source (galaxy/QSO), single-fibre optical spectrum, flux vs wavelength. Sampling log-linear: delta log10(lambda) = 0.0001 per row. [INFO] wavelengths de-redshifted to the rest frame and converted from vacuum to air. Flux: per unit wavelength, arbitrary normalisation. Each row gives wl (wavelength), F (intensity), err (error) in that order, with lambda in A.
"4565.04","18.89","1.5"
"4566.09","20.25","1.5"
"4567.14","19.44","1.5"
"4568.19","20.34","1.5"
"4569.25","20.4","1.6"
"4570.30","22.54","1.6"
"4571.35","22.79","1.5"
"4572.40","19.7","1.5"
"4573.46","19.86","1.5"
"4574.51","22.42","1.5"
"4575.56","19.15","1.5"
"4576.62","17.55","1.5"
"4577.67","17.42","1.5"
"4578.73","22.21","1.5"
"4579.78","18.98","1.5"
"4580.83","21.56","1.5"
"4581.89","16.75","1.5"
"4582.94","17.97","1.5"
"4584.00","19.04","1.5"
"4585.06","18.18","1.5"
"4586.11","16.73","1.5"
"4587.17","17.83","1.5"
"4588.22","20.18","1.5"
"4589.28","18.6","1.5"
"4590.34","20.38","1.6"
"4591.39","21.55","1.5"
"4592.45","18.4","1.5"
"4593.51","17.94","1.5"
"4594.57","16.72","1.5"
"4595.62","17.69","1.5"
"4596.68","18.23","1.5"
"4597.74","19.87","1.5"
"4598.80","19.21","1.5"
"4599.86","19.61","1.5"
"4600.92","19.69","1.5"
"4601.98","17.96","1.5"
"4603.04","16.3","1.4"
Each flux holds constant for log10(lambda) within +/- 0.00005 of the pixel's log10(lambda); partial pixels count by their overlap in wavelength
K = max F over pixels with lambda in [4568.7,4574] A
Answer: 22.79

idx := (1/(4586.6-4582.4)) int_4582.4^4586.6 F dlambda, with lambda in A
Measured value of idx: 18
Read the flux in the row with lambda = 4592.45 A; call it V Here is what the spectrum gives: 18.4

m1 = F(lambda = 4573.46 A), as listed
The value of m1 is 19.86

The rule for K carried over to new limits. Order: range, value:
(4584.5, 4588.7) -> 20.18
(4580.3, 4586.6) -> 21.56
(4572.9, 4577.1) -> 22.42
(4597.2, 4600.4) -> 19.87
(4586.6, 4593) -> 21.55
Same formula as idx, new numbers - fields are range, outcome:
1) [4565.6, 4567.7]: 19.9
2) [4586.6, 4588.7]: 19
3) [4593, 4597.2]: 17.7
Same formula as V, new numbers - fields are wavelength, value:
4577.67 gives 17.42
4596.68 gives 18.23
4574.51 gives 22.42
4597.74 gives 19.87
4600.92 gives 19.69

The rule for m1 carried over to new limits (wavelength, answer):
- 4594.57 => 16.72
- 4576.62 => 17.55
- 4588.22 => 20.18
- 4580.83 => 21.56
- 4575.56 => 19.15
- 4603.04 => 16.3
